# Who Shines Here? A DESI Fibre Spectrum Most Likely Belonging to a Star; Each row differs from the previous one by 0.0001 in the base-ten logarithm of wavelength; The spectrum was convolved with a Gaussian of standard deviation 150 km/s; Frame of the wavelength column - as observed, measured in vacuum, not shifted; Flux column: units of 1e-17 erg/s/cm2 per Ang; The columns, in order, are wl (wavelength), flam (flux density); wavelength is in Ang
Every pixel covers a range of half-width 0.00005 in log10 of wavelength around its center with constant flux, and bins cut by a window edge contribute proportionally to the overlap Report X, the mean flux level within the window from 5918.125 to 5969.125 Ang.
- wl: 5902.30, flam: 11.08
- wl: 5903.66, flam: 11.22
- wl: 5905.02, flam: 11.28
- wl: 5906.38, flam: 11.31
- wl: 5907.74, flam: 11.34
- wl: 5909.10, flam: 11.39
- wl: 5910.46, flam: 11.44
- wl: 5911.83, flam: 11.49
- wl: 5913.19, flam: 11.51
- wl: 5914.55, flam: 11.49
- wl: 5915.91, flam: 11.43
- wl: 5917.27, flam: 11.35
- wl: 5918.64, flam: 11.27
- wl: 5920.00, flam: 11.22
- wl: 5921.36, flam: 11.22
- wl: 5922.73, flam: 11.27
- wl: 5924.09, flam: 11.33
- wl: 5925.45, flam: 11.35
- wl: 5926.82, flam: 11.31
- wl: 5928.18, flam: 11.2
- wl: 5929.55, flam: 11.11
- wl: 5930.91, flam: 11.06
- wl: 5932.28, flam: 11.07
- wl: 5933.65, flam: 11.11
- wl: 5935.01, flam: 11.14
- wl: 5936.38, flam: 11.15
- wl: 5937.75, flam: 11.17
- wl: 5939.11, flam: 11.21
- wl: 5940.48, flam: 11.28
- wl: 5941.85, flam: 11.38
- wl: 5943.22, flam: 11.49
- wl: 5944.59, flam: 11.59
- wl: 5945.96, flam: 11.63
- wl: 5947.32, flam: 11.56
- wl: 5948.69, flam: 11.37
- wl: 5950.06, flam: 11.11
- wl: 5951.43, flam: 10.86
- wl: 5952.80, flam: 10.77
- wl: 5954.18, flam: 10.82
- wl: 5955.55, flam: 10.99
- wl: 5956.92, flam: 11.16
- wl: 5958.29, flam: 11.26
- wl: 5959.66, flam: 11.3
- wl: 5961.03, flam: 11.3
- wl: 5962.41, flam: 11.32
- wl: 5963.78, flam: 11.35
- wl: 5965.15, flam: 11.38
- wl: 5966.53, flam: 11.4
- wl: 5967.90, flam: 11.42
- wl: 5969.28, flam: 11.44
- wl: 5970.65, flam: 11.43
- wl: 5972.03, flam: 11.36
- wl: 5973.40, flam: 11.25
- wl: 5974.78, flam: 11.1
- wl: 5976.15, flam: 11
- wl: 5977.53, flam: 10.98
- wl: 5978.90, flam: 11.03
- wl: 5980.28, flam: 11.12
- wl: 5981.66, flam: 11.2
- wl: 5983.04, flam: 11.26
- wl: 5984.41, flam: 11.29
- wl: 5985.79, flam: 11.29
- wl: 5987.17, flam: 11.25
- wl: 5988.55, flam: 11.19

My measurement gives 11.2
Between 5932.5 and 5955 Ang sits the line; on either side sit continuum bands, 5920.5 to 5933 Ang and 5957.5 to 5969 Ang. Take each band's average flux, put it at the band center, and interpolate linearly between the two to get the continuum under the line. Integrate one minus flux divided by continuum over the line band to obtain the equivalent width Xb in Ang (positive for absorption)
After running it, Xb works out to 0.10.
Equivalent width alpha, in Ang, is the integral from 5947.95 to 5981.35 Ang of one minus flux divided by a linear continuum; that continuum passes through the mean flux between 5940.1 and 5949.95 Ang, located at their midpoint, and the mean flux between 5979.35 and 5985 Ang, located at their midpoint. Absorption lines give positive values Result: 0.4 Ang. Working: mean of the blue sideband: 11.5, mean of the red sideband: 11.2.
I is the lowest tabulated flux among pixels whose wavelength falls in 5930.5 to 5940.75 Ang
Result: 11.06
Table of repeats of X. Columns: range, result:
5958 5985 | 11.3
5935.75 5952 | 11.3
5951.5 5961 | 11.1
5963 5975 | 11.4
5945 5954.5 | 11.2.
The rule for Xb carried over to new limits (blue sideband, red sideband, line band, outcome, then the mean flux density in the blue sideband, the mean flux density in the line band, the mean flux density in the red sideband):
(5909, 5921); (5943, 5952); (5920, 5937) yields 0.3 Ang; 11.4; 11.2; 11.4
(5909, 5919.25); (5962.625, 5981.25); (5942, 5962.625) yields 0.1 Ang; 11.4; 11.2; 11.3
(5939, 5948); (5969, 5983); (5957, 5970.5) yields -0.1 Ang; 11.5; 11.3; 11.2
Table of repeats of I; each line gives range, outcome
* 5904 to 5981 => 10.77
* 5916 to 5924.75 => 11.22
